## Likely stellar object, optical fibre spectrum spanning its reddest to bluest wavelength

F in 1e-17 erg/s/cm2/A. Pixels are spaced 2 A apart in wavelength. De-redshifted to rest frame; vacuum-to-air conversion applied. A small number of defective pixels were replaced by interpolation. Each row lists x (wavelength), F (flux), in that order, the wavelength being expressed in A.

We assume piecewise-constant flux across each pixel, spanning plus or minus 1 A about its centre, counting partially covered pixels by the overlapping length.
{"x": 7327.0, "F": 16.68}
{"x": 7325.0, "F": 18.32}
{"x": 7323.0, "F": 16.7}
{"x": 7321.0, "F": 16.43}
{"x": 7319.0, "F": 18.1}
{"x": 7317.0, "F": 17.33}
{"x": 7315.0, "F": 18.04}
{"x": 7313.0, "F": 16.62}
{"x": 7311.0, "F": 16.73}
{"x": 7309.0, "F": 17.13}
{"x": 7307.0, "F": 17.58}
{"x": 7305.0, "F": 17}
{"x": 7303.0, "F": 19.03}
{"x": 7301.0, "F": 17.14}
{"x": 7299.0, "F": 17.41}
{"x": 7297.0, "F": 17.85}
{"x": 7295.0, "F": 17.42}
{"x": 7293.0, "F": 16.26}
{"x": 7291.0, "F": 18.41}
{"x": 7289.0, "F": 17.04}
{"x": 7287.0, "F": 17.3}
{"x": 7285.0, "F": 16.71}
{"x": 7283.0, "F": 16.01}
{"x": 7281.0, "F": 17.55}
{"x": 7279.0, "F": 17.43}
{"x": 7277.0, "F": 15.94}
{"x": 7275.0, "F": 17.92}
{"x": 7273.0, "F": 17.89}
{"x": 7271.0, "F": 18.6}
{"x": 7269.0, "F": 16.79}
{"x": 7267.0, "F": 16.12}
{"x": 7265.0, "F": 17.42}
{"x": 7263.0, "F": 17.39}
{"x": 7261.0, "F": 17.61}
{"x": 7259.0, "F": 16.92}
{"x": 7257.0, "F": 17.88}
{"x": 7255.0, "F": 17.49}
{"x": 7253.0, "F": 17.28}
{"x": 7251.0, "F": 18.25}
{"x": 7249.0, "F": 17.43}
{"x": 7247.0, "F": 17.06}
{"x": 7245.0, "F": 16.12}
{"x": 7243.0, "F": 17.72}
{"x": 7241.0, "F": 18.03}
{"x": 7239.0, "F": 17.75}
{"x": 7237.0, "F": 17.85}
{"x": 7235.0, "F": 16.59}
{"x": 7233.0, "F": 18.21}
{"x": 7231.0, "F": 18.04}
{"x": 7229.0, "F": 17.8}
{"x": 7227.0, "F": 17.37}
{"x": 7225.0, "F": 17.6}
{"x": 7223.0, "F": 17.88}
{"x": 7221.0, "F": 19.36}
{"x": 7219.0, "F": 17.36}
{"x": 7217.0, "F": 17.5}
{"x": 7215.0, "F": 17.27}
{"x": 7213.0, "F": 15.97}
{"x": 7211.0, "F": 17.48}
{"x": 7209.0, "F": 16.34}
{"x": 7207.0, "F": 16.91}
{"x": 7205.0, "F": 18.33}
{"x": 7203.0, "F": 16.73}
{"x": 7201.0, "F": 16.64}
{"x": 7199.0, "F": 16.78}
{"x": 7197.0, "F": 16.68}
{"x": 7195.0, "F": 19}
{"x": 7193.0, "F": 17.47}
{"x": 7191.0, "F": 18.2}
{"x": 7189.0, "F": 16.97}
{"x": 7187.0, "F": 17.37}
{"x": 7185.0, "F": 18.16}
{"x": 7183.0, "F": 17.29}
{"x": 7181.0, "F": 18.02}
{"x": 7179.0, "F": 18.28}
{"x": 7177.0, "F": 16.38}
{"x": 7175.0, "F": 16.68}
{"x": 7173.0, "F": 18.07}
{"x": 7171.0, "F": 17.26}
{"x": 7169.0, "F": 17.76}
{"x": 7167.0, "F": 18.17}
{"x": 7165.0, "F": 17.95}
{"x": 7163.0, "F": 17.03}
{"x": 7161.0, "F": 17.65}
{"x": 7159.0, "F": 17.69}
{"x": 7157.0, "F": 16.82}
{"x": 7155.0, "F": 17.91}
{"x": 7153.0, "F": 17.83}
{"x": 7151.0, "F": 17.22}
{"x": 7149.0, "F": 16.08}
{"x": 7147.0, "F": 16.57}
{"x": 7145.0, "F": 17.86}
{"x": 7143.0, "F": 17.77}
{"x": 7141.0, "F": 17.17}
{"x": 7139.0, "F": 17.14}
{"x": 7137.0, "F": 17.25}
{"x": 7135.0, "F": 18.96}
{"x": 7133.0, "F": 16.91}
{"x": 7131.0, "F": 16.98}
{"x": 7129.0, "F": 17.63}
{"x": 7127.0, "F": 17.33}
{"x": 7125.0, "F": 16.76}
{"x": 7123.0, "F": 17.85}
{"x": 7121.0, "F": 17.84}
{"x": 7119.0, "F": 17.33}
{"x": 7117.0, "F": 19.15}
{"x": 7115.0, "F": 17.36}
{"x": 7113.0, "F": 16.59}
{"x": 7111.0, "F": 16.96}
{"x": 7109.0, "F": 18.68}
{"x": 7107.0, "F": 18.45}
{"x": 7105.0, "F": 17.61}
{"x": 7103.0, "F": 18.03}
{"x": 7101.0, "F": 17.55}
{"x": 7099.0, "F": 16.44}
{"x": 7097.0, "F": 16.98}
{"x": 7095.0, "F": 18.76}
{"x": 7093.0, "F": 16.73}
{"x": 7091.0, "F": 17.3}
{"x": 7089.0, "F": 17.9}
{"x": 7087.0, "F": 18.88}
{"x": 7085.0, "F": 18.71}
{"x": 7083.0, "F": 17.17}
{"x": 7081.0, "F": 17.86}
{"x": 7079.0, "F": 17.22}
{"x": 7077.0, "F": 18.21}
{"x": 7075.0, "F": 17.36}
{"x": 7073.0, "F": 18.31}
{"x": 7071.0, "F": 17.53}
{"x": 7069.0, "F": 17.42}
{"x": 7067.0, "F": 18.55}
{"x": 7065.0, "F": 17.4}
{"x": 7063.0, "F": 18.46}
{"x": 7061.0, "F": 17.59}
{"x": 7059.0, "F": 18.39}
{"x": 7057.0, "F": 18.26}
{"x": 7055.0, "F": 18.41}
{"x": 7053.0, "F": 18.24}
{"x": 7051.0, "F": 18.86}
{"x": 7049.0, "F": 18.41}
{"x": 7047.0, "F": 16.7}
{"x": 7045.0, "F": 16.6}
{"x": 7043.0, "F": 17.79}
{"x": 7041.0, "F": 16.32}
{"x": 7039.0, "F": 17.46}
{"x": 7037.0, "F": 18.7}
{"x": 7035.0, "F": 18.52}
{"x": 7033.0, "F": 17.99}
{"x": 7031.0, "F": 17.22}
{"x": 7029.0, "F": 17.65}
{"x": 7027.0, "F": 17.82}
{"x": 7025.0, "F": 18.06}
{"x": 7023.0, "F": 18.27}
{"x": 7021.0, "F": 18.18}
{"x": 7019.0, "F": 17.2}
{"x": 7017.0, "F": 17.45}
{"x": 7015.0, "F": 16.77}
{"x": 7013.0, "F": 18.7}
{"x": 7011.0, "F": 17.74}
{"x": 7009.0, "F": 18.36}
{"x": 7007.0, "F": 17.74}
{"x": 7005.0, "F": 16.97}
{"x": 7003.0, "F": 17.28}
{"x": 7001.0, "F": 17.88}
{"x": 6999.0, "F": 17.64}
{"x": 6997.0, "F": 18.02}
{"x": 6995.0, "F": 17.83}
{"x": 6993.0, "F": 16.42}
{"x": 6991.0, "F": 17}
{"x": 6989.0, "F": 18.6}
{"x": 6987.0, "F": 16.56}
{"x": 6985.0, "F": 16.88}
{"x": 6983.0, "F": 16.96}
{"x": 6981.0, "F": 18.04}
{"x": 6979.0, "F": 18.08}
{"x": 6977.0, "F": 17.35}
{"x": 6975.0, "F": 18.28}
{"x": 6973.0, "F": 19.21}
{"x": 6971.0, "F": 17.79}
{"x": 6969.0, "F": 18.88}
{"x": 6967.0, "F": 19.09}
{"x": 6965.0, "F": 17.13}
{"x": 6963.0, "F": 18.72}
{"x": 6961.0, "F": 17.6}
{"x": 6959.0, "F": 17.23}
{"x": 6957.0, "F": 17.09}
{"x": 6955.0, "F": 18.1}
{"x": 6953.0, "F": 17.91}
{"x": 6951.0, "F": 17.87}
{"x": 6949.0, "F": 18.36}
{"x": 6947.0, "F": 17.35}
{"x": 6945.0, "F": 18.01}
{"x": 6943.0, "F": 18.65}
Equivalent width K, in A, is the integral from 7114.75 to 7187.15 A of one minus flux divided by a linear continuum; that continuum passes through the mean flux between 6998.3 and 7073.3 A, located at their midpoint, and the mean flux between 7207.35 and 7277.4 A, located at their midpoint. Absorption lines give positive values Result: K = 0.4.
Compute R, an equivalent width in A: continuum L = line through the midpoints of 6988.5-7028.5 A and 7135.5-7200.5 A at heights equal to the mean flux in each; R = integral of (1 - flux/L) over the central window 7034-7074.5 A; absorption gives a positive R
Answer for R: -0.6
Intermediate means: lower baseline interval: 17.7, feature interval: 17.9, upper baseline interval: 17.5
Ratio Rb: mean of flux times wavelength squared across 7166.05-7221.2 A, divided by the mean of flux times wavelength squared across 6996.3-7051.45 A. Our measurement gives 1.03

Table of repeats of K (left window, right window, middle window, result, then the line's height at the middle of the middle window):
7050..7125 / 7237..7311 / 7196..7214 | 0.7 A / 17.5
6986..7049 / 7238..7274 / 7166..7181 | 0.0 A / 17.5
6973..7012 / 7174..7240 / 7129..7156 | 0.2 A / 17.5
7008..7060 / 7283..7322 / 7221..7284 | -0.1 A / 17.4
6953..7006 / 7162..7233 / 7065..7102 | -0.2 A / 17.6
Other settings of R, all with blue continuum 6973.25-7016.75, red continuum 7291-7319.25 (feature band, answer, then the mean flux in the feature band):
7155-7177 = 0.0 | 17.5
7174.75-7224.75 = 0.2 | 17.4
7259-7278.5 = 0.2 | 17.3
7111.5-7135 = 0.1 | 17.5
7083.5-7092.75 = -0.3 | 18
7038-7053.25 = 0.1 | 17.5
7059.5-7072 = -0.2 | 17.8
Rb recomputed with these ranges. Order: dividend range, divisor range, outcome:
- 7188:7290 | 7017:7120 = 1.02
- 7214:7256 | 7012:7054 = 1.05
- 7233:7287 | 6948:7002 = 1.05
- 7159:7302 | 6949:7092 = 1.04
